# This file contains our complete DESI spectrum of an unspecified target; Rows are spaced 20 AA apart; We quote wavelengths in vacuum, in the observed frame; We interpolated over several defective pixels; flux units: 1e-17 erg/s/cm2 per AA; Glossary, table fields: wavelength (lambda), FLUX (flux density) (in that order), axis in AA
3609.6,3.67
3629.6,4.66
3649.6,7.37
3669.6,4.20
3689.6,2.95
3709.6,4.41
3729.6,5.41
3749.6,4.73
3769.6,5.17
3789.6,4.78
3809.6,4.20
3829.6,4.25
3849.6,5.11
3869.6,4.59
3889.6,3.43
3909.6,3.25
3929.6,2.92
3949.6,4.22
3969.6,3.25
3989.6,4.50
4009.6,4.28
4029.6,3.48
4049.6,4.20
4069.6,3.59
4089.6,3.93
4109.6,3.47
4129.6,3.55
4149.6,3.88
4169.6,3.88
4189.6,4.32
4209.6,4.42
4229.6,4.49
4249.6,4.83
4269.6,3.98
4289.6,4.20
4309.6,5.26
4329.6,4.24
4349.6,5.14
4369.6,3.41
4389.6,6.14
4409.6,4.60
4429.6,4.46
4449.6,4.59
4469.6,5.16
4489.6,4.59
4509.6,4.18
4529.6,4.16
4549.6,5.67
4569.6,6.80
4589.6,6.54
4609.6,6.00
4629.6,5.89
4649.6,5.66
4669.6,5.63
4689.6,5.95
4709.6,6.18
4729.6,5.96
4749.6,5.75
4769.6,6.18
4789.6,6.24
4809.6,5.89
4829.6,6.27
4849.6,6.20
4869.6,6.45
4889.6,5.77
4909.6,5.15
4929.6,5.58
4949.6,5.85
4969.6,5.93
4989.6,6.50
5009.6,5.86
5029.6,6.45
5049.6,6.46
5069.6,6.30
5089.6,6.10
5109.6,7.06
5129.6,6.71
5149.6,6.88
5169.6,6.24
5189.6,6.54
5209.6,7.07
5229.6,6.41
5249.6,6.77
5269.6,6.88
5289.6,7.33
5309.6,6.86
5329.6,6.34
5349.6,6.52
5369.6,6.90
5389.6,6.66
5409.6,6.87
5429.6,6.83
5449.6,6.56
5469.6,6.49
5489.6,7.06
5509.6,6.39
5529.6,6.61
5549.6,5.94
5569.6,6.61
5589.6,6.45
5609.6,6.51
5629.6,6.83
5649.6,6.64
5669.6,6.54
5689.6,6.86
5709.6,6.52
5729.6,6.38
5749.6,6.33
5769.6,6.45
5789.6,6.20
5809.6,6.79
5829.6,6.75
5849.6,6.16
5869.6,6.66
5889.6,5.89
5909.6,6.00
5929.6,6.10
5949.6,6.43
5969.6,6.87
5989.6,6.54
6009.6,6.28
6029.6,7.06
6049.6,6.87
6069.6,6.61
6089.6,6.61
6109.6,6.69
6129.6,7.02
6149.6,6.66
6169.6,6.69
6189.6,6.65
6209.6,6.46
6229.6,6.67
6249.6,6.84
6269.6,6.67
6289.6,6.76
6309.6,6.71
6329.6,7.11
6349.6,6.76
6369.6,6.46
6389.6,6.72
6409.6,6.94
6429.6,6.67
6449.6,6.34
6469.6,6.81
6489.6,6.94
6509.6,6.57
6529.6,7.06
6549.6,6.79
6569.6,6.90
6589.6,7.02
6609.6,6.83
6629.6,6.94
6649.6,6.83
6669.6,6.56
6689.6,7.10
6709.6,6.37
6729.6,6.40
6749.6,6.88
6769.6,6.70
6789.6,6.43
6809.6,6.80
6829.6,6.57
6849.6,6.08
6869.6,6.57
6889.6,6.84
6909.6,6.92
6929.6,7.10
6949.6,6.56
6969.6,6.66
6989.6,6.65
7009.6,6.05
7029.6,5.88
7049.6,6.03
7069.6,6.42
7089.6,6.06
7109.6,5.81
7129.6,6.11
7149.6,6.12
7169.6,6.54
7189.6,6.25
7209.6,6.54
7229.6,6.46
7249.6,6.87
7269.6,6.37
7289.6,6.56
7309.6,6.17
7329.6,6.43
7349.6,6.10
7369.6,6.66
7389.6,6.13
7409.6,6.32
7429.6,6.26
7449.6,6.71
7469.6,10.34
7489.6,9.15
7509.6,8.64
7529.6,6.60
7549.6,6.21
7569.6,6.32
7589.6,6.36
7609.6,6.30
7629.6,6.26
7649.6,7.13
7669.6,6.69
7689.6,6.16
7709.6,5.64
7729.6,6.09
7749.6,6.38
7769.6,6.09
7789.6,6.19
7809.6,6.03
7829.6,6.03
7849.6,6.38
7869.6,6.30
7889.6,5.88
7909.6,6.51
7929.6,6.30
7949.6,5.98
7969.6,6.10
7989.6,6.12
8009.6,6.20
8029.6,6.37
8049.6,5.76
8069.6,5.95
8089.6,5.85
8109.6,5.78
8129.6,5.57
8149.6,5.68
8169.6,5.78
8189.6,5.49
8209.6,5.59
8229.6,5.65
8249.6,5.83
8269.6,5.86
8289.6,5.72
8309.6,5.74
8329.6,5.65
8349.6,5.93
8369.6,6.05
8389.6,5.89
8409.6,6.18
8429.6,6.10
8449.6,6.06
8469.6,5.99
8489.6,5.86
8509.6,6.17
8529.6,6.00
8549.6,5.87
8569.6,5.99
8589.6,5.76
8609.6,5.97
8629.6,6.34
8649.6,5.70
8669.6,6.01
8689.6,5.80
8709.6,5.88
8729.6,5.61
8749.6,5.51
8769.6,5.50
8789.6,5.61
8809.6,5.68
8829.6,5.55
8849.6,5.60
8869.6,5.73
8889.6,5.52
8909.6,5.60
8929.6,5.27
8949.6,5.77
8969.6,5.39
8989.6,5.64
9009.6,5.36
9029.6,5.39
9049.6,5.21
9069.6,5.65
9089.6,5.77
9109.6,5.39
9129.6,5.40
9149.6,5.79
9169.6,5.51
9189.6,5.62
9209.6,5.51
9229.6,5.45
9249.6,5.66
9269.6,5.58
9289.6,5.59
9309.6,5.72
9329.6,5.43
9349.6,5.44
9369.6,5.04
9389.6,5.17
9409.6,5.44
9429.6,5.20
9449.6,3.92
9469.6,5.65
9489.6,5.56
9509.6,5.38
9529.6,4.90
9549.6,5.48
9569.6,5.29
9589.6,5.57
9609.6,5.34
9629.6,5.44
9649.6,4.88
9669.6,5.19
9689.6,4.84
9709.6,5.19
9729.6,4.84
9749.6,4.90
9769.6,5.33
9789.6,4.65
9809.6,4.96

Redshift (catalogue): 0.14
